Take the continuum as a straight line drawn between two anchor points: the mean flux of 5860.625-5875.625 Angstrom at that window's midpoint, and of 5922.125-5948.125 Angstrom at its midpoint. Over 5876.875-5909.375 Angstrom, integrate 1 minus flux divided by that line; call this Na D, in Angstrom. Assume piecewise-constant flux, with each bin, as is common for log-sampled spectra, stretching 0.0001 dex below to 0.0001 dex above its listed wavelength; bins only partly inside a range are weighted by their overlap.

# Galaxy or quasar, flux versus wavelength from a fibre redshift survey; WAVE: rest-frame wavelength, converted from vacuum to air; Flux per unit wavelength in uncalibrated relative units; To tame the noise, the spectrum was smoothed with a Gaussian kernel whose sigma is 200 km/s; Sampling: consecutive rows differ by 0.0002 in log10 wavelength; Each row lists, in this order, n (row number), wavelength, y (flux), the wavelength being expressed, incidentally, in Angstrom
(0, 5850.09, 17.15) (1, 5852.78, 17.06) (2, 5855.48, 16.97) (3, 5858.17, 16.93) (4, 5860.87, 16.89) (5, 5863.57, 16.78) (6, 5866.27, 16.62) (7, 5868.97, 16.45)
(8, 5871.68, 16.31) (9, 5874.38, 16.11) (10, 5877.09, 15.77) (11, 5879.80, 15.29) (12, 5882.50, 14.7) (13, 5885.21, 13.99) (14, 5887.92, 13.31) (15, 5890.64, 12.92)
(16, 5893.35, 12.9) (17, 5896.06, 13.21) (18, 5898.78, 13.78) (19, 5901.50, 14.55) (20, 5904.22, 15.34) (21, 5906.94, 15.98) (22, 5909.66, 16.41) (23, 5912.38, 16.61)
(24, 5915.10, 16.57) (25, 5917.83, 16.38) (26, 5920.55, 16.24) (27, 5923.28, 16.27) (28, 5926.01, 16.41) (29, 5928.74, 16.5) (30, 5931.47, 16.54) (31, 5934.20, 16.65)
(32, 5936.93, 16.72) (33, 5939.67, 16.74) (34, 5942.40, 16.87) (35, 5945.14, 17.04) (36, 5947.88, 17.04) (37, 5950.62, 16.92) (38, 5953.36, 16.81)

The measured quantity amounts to 4.4 Angstrom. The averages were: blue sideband 16.5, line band 14.3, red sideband 16.7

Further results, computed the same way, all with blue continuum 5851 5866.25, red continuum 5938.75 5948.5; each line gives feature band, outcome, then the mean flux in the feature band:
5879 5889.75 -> 1.72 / 14.2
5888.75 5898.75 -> 2.24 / 13.1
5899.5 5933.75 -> 1.62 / 16.1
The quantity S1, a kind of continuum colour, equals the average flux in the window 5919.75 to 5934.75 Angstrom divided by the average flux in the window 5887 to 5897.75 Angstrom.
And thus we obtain 1.25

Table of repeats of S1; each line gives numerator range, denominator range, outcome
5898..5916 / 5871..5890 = 1.05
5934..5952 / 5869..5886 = 1.09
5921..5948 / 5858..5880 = 1.02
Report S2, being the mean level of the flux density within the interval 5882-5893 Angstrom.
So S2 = 13.6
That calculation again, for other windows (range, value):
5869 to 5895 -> 14.7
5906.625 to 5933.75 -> 16.4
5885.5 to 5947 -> 15.6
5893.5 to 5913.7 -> 15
